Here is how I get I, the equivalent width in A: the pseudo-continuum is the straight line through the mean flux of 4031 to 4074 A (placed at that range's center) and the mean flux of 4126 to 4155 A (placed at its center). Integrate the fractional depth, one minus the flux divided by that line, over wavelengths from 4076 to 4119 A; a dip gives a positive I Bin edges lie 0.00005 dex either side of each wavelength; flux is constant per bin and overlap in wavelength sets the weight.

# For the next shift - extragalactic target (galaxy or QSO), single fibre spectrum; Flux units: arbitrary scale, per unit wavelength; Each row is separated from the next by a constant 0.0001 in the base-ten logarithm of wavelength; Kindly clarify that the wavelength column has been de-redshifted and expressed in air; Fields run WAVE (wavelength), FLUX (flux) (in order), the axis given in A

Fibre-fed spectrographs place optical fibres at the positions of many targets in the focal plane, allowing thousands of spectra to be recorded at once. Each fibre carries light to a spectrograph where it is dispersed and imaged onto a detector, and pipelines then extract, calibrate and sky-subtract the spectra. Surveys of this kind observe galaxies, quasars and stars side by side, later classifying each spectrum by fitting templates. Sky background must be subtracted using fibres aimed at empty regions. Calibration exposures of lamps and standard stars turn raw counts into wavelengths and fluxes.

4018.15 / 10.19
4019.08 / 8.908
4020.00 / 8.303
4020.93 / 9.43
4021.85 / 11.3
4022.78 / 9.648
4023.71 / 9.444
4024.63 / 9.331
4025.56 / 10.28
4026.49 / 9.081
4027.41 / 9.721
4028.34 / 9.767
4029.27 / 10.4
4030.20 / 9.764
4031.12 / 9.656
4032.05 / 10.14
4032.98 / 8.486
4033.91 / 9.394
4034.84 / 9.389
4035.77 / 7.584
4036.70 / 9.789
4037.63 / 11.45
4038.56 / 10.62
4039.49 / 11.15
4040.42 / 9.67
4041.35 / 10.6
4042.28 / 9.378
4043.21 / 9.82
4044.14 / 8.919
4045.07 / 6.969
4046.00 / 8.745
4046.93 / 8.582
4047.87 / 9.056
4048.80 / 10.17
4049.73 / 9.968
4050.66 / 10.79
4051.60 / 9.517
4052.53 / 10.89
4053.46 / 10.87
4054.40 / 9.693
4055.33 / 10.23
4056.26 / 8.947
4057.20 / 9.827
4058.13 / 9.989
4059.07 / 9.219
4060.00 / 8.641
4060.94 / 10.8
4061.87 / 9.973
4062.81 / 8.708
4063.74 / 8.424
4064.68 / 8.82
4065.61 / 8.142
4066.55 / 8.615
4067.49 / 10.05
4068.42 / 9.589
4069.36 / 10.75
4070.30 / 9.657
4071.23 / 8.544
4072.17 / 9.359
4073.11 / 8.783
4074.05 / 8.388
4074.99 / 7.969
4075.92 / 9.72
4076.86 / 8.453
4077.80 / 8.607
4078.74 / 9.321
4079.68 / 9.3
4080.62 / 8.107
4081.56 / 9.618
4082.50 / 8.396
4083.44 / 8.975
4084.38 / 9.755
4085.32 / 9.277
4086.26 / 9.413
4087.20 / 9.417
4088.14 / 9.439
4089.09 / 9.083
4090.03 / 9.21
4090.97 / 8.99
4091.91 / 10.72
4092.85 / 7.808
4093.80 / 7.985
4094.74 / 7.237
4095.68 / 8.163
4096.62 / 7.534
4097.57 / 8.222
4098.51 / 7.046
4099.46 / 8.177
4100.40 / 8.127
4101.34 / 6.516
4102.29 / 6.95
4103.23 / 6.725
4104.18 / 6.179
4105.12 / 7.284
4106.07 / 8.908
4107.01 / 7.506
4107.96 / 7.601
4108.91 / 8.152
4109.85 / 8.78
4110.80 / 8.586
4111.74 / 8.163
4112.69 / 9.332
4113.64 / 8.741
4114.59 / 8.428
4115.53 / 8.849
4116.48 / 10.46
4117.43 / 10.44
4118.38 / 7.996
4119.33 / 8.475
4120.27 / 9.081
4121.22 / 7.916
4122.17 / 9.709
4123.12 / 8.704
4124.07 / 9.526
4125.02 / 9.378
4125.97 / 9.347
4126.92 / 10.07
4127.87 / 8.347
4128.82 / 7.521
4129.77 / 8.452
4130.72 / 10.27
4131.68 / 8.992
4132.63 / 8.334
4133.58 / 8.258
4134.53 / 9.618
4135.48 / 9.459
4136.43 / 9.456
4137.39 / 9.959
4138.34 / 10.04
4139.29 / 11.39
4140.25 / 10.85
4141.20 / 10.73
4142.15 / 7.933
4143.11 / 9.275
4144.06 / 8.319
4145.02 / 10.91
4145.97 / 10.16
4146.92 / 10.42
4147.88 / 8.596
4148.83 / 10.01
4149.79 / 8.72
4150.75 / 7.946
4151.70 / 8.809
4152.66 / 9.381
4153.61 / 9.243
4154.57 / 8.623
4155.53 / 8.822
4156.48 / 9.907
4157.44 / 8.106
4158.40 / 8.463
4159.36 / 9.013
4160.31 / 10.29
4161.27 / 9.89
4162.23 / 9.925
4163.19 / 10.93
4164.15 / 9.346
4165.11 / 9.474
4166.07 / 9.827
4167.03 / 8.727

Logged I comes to 4.2 A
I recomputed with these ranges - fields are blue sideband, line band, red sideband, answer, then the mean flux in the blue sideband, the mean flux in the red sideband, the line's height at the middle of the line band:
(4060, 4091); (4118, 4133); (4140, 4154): 0.7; 9.13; 9.4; 9.32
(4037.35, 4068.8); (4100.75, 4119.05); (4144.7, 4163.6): 2.5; 9.6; 9.39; 9.48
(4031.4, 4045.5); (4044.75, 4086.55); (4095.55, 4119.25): -1.4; 9.56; 8.12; 8.99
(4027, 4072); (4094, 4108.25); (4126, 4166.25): 3.0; 9.58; 9.38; 9.47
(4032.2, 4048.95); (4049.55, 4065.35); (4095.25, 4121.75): -1.0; 9.43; 8.16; 9.11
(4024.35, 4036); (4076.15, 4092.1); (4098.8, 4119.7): -1.0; 9.5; 8.19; 8.6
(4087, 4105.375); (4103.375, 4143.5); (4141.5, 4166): -1.4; 8.03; 9.32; 8.64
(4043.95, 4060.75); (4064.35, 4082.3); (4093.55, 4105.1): -1.0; 9.53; 7.39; 8.58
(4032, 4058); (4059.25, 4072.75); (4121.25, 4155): 0.4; 9.66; 9.32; 9.58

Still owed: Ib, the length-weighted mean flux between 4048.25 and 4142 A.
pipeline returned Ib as 9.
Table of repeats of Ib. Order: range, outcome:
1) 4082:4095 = 9.01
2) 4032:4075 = 9.48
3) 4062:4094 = 9.06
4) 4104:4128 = 8.73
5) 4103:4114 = 8.01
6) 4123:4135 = 8.99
